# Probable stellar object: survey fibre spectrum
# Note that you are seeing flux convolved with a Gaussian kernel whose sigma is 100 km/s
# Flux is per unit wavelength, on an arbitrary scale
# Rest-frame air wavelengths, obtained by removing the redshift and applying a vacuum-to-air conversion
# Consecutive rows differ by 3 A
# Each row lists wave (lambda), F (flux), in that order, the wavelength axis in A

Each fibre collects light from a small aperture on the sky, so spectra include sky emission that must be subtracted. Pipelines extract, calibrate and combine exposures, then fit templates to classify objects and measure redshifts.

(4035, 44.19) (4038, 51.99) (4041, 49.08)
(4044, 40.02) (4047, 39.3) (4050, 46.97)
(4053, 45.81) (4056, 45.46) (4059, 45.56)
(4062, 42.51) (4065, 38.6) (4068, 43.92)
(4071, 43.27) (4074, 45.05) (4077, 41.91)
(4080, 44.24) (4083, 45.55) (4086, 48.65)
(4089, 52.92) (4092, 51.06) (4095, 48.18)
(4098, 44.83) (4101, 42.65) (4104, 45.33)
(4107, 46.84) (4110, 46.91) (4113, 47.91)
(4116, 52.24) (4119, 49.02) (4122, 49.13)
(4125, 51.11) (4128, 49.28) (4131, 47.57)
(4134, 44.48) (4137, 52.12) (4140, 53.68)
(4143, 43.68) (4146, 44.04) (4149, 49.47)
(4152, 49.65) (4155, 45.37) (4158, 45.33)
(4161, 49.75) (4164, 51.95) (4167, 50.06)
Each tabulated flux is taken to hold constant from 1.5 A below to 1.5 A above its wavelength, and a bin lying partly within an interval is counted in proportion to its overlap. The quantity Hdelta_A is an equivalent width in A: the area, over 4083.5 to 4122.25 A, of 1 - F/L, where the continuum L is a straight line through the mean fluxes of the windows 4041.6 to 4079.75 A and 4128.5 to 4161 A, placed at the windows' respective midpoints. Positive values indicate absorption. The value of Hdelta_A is -2.1 A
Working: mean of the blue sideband 43.4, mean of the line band 48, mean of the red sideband 47.7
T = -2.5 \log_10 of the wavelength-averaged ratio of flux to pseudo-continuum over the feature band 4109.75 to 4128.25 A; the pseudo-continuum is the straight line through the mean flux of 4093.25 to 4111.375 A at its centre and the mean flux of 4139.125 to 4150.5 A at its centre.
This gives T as -0.07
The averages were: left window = 45.9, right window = 47.4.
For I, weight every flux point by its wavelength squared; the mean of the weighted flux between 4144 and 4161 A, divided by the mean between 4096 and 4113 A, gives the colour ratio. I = 1.1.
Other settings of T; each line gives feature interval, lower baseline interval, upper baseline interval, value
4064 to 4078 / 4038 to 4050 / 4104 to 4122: 0.08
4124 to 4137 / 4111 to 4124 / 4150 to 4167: 0.02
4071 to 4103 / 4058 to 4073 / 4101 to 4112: -0.05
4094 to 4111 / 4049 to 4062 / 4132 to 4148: 0.02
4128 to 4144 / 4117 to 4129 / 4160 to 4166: 0.03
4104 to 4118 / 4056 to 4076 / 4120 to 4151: -0.03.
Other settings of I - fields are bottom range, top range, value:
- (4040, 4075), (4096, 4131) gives 1.12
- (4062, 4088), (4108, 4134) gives 1.14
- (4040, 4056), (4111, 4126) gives 1.16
